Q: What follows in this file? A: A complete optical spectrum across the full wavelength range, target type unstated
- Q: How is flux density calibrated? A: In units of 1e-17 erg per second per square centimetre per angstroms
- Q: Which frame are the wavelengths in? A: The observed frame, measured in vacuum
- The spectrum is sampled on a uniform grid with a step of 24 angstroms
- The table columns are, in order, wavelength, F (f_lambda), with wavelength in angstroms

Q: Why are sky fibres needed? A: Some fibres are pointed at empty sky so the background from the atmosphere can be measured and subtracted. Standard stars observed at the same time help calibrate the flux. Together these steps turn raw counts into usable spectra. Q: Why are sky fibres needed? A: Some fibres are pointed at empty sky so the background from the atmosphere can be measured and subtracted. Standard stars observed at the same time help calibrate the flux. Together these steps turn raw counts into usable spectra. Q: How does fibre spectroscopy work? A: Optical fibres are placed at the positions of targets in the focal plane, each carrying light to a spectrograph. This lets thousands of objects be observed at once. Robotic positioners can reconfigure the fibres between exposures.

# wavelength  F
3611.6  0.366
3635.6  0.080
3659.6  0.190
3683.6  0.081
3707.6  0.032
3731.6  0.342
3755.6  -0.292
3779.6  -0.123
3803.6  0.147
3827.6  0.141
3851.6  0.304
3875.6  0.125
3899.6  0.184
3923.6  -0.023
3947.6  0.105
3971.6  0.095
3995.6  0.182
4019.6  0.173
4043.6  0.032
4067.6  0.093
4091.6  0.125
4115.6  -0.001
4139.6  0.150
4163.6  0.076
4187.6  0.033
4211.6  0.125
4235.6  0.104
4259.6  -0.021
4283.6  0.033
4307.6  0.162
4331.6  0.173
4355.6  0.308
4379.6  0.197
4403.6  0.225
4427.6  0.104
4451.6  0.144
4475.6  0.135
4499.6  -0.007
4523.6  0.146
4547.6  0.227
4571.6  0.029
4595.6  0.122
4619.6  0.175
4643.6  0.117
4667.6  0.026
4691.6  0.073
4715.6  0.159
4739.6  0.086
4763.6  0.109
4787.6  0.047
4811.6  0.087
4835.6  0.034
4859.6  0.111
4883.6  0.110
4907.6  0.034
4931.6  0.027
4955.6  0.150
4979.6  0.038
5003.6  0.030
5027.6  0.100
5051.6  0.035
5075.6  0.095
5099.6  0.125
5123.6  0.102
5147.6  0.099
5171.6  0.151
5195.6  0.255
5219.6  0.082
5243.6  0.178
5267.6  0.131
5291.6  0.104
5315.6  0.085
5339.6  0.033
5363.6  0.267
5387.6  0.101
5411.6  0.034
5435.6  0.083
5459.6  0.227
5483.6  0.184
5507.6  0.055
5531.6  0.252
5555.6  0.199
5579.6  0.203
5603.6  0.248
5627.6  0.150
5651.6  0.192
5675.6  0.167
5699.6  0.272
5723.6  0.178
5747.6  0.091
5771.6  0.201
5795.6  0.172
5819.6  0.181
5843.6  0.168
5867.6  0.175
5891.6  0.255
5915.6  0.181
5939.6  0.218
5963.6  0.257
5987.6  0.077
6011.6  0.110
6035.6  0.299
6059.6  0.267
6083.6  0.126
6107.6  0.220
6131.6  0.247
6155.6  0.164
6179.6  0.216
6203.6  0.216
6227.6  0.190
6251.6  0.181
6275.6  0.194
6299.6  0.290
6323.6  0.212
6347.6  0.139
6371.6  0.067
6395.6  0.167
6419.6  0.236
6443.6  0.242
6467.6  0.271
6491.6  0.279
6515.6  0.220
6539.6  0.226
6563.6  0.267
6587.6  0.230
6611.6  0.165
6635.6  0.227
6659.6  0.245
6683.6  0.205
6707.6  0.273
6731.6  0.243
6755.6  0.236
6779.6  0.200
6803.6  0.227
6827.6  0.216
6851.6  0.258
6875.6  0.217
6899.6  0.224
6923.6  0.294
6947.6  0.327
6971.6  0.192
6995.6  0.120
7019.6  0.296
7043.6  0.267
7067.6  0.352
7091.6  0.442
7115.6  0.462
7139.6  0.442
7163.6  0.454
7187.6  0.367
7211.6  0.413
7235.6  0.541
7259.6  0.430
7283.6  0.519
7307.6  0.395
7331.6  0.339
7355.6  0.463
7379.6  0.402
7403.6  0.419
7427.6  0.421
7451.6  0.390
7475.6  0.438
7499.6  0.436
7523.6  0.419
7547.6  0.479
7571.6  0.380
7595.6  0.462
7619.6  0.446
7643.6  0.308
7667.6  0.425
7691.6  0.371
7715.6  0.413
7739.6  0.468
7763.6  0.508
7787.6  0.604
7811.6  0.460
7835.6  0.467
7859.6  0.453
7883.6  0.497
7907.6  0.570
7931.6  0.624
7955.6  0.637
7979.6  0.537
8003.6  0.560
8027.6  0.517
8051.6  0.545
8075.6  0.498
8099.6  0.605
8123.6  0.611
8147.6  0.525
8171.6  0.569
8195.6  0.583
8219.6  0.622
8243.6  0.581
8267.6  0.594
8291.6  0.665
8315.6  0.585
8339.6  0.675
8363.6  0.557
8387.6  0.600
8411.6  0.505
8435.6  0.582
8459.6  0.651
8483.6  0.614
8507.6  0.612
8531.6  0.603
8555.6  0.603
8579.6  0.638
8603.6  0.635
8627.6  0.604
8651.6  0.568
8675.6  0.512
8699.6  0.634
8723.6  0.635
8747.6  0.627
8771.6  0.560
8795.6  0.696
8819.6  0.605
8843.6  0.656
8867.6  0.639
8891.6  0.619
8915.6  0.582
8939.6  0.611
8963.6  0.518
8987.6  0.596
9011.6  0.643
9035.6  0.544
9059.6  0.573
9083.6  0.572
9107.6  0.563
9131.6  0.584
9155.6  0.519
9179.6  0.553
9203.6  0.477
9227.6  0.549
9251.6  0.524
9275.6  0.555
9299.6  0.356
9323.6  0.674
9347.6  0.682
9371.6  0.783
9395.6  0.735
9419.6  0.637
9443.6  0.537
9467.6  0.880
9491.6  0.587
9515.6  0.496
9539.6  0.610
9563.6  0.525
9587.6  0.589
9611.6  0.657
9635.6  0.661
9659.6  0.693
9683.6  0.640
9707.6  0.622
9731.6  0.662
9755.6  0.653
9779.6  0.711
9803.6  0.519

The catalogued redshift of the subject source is 0.78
